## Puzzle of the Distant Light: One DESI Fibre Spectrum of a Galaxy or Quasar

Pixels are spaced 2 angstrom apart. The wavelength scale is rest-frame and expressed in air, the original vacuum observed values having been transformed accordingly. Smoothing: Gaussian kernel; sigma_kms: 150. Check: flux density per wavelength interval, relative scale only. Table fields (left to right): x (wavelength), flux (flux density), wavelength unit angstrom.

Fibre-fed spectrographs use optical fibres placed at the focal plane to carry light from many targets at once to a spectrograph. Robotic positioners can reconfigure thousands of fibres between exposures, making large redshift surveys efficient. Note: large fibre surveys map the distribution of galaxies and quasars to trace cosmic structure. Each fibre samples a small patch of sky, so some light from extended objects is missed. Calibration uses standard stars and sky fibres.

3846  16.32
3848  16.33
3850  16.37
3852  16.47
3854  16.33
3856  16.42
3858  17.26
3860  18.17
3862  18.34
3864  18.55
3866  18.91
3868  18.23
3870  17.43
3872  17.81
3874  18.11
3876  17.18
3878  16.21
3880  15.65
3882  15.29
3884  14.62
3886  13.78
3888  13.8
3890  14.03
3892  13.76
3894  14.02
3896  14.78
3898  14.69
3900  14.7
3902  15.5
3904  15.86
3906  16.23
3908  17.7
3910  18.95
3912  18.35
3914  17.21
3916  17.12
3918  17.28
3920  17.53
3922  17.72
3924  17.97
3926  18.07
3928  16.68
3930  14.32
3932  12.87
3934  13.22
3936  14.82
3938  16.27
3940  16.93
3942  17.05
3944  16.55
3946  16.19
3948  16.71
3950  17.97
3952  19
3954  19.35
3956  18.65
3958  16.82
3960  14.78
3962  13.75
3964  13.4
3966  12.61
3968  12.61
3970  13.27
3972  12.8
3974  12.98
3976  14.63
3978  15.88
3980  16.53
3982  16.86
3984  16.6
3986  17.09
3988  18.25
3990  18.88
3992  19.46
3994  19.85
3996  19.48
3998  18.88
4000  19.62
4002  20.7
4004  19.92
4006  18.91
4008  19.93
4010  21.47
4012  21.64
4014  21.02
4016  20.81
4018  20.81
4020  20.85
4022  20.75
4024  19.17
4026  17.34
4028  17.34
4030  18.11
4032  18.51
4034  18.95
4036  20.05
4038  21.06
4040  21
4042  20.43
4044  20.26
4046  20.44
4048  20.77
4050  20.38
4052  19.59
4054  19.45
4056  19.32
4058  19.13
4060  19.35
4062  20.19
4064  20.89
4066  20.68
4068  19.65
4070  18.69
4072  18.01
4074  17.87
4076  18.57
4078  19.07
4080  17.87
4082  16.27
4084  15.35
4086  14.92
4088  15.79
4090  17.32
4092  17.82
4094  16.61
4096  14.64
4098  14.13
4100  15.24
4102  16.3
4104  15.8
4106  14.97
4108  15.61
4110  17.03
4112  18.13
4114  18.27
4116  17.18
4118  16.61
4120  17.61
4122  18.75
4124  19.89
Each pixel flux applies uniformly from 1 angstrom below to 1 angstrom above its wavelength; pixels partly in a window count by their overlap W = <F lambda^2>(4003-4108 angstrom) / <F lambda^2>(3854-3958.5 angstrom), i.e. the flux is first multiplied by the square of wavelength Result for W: 1.2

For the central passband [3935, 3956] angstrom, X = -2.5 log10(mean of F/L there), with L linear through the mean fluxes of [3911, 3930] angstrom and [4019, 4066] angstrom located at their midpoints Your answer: 0.04 mag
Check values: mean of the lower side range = 17.4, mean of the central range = 17.2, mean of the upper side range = 19.7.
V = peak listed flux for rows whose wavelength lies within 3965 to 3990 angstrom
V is 18.88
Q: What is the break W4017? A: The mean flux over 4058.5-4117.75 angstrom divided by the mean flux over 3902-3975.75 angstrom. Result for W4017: 1.08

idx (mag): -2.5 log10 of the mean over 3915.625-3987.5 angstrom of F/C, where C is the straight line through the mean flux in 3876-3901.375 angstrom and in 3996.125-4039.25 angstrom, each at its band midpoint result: 0.08 mag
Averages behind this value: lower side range 14.7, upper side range 19.8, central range 15.9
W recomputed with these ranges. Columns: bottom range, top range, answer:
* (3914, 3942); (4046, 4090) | 1.23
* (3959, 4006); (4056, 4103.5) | 1.12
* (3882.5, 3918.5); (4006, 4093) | 1.32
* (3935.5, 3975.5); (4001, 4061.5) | 1.32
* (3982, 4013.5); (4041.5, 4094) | 1.00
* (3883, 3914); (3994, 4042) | 1.36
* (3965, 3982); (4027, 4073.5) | 1.45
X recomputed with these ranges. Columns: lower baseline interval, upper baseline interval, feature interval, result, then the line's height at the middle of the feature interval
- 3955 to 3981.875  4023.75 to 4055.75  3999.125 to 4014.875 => -0.18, 17.3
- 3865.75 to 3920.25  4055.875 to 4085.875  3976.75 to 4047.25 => -0.09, 17.8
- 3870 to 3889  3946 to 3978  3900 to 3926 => -0.10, 15.7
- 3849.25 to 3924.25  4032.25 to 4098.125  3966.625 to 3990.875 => 0.14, 17.6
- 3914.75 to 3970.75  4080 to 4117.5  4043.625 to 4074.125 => -0.21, 16.2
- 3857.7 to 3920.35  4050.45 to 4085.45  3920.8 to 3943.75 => 0.07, 17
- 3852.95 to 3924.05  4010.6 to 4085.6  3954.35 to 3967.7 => 0.18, 17.8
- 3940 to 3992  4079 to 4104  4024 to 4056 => -0.22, 16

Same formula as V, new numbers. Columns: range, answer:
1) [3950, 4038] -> 21.64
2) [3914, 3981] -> 19.35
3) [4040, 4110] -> 21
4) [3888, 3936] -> 18.95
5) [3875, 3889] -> 17.18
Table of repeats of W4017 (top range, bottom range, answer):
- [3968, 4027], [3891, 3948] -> 1.13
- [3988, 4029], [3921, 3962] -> 1.20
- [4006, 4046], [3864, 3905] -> 1.26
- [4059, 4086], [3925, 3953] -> 1.14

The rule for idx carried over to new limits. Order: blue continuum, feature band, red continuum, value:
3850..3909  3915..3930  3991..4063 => 0.00 mag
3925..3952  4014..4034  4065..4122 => -0.17 mag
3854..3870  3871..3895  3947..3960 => 0.16 mag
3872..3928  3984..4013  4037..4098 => -0.11 mag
